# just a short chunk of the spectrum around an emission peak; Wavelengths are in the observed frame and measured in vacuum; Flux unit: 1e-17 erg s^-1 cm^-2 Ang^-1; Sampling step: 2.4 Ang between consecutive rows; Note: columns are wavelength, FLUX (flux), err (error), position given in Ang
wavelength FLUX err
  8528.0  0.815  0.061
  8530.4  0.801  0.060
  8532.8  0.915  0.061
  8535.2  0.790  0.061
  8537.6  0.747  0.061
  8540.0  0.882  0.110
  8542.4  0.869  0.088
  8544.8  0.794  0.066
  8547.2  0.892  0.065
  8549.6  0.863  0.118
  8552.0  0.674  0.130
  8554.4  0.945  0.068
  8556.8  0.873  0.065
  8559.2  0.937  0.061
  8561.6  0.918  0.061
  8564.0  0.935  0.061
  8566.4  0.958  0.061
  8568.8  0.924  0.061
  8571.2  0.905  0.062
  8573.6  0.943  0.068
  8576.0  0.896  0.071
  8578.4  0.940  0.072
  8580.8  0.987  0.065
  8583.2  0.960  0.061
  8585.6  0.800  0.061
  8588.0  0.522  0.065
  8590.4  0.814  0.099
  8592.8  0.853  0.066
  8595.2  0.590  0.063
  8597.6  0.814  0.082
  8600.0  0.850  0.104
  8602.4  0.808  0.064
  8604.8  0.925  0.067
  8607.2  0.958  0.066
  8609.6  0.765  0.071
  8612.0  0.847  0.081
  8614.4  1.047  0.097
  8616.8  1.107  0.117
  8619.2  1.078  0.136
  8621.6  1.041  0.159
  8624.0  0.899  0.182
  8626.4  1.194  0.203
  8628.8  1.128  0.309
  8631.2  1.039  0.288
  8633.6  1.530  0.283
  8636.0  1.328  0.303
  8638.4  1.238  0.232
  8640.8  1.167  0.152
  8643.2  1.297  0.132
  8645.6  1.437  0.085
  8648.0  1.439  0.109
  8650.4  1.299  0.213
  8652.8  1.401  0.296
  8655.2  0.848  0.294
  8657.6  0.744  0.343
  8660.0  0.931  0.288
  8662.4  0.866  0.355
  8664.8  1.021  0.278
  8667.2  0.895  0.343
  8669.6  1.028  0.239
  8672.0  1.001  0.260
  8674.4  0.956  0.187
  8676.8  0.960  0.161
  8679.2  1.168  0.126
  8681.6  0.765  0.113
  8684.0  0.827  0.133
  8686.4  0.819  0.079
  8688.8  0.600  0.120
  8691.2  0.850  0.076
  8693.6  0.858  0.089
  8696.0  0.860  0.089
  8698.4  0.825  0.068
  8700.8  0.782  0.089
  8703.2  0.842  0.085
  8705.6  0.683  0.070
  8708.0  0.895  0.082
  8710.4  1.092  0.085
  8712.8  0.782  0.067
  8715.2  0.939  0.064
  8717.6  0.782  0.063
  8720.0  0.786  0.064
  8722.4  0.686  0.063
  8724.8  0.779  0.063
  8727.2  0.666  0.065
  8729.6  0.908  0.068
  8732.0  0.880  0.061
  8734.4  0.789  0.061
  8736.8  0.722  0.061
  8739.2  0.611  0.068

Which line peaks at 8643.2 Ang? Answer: C IV 1549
